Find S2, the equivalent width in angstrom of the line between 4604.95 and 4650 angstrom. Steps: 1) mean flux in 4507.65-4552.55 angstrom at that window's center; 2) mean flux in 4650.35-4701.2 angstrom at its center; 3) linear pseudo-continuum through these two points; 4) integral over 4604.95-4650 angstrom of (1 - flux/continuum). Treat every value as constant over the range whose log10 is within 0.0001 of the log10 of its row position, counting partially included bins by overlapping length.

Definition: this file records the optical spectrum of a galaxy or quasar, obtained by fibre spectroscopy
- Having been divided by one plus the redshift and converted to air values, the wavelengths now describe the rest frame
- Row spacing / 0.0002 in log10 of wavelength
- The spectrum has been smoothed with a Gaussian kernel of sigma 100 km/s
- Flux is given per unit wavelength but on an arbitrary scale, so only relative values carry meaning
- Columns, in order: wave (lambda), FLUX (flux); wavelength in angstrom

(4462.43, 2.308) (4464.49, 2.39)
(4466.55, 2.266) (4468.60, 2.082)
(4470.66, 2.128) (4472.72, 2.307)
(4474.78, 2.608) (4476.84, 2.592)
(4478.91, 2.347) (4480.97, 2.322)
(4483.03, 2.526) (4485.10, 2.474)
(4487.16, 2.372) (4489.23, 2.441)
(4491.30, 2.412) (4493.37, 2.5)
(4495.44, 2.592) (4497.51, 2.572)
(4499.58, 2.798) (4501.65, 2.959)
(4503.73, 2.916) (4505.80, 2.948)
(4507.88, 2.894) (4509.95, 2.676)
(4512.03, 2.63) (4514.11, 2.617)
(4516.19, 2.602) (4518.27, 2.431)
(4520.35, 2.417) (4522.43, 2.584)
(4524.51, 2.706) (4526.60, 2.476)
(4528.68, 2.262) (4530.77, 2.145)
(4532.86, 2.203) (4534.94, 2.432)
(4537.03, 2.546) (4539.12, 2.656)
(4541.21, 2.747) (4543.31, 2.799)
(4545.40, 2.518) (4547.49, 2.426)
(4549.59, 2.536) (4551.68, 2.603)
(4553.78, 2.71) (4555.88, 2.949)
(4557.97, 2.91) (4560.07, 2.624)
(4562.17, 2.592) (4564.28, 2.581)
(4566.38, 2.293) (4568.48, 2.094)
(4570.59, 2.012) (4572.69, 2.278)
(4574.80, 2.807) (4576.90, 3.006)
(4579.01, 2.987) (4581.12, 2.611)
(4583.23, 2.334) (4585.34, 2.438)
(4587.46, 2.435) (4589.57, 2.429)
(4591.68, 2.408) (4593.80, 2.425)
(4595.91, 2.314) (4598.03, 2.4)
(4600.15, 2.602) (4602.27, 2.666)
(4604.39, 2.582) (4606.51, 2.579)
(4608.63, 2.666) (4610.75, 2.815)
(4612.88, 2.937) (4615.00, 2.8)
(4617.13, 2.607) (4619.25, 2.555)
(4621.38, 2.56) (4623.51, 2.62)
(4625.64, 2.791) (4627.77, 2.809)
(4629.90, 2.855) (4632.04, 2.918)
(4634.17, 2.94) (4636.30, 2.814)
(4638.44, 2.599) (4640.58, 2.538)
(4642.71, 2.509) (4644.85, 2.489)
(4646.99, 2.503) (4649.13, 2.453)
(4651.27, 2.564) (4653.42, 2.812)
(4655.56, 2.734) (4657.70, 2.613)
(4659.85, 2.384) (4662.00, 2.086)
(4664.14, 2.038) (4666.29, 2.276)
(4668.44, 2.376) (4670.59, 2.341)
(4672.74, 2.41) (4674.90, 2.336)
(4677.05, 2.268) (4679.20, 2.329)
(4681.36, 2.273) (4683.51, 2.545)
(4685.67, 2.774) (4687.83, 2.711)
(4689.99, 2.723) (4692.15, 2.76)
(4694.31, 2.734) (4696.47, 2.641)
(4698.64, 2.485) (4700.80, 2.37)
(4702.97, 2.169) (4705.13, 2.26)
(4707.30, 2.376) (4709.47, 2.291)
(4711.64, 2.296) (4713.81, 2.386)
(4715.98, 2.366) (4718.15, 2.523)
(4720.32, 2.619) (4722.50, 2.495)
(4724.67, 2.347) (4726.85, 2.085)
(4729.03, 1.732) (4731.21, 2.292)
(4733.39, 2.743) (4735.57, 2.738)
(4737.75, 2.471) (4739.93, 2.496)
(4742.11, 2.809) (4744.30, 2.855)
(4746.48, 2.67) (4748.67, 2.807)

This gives -3.3 angstrom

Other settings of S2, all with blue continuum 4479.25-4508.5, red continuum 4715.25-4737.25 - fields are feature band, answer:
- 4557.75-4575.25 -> 0.78 angstrom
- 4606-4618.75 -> -1.17 angstrom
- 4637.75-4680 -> 0.48 angstrom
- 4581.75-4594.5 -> 0.54 angstrom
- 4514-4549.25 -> 1.04 angstrom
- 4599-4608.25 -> -0.36 angstrom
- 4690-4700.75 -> -0.93 angstrom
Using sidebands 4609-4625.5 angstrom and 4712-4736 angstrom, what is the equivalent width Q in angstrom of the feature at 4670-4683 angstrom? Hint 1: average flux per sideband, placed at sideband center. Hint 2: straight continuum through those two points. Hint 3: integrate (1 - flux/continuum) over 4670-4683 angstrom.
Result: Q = 1.0 angstrom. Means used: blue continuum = 2.7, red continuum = 2.38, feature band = 2.34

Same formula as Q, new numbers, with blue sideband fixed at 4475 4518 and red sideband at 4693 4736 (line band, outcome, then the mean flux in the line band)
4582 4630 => -1.7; 2.59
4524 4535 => 1.0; 2.35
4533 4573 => 0.2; 2.54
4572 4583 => -0.9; 2.72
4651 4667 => 0.1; 2.44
